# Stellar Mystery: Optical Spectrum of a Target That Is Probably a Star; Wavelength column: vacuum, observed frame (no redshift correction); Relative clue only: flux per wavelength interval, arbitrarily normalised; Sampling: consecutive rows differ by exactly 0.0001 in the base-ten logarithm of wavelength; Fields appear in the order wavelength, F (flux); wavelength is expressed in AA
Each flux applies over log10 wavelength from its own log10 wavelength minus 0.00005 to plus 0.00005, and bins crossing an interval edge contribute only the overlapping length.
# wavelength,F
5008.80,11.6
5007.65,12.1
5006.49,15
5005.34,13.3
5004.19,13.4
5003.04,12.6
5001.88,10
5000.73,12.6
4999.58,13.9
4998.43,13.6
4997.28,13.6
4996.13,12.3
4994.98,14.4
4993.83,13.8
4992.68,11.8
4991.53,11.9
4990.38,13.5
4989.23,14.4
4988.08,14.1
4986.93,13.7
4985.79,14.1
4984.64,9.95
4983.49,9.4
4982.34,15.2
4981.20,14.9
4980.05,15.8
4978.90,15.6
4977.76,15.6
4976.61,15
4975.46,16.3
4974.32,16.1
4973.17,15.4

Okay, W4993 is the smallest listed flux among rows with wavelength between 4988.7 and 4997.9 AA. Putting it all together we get 11.8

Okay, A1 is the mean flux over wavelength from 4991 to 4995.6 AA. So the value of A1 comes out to 13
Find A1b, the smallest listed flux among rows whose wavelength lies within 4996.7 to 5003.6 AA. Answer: 10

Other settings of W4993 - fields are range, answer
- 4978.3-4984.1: 9.4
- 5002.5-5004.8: 12.6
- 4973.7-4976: 16.1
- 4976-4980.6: 15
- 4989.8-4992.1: 11.9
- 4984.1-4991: 9.95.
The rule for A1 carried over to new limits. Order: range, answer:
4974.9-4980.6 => 15.6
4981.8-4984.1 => 12.2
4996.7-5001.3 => 13.4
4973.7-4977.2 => 15.8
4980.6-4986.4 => 12.7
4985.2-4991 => 13.9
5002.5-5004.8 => 13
